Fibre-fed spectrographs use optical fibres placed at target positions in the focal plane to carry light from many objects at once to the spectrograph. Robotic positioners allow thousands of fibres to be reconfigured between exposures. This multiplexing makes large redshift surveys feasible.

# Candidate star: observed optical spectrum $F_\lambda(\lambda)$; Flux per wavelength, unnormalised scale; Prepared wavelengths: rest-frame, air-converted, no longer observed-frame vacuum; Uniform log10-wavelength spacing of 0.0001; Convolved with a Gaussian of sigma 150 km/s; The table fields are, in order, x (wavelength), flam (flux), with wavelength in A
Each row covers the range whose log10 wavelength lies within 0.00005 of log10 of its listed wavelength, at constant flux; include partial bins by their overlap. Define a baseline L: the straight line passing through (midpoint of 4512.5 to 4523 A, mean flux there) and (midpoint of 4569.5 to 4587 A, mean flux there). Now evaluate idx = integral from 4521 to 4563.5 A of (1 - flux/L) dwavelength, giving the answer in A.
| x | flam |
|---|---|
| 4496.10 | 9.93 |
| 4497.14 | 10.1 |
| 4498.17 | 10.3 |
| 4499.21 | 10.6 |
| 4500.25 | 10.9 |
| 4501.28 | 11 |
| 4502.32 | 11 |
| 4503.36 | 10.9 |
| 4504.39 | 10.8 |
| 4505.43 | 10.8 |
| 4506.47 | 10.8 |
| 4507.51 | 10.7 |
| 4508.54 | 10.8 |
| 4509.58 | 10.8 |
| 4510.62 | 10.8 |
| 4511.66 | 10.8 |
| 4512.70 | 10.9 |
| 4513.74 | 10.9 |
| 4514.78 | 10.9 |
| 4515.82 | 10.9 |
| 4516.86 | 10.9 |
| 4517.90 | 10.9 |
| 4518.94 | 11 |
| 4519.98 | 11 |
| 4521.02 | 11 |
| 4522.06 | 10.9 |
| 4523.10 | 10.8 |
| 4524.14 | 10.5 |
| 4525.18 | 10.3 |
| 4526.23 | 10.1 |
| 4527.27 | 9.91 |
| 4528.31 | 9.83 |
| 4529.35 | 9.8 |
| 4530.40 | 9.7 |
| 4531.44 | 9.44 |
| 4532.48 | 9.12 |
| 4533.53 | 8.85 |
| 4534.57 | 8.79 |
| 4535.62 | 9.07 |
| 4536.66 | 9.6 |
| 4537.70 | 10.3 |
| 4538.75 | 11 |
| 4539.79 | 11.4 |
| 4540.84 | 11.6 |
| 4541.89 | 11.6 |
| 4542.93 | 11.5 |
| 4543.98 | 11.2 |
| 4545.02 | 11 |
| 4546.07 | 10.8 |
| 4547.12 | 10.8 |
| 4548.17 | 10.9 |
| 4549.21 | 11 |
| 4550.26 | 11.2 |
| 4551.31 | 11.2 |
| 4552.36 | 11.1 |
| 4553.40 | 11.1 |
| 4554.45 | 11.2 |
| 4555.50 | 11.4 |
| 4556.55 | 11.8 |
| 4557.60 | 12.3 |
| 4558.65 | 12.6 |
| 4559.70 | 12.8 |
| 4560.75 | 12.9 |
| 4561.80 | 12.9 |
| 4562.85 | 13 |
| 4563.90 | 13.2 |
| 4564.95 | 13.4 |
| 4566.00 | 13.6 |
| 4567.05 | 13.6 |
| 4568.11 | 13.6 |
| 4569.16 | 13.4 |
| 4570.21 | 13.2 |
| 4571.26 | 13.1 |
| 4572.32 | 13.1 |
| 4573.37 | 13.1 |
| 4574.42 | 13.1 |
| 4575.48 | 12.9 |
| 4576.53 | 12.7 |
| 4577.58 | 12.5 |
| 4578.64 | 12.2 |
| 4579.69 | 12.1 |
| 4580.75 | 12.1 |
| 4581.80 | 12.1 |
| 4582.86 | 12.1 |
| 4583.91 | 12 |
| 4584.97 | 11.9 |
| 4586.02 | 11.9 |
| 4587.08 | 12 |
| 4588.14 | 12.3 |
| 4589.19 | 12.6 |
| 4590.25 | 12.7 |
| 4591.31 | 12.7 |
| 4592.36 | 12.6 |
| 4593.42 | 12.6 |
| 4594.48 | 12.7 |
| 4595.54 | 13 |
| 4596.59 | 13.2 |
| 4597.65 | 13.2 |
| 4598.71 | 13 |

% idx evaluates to 2.5 A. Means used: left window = 10.9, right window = 12.5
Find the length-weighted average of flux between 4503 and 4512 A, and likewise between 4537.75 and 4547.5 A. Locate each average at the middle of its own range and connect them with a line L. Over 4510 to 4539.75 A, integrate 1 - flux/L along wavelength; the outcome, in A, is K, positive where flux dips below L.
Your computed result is 1.82 A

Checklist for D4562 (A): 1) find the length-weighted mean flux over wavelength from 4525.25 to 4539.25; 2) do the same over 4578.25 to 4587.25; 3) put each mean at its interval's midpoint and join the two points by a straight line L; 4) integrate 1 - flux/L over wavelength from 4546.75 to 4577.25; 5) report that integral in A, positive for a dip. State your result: -3.71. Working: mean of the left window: 9.67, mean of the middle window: 12.4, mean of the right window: 12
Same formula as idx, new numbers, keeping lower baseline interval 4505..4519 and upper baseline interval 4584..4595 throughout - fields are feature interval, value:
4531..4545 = 1.3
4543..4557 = 0.6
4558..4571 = -1.4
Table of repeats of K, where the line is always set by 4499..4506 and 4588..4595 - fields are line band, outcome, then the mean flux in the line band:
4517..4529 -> 0.7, 10.6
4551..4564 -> -0.2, 12.1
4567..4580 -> -0.7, 13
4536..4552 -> 1.0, 11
